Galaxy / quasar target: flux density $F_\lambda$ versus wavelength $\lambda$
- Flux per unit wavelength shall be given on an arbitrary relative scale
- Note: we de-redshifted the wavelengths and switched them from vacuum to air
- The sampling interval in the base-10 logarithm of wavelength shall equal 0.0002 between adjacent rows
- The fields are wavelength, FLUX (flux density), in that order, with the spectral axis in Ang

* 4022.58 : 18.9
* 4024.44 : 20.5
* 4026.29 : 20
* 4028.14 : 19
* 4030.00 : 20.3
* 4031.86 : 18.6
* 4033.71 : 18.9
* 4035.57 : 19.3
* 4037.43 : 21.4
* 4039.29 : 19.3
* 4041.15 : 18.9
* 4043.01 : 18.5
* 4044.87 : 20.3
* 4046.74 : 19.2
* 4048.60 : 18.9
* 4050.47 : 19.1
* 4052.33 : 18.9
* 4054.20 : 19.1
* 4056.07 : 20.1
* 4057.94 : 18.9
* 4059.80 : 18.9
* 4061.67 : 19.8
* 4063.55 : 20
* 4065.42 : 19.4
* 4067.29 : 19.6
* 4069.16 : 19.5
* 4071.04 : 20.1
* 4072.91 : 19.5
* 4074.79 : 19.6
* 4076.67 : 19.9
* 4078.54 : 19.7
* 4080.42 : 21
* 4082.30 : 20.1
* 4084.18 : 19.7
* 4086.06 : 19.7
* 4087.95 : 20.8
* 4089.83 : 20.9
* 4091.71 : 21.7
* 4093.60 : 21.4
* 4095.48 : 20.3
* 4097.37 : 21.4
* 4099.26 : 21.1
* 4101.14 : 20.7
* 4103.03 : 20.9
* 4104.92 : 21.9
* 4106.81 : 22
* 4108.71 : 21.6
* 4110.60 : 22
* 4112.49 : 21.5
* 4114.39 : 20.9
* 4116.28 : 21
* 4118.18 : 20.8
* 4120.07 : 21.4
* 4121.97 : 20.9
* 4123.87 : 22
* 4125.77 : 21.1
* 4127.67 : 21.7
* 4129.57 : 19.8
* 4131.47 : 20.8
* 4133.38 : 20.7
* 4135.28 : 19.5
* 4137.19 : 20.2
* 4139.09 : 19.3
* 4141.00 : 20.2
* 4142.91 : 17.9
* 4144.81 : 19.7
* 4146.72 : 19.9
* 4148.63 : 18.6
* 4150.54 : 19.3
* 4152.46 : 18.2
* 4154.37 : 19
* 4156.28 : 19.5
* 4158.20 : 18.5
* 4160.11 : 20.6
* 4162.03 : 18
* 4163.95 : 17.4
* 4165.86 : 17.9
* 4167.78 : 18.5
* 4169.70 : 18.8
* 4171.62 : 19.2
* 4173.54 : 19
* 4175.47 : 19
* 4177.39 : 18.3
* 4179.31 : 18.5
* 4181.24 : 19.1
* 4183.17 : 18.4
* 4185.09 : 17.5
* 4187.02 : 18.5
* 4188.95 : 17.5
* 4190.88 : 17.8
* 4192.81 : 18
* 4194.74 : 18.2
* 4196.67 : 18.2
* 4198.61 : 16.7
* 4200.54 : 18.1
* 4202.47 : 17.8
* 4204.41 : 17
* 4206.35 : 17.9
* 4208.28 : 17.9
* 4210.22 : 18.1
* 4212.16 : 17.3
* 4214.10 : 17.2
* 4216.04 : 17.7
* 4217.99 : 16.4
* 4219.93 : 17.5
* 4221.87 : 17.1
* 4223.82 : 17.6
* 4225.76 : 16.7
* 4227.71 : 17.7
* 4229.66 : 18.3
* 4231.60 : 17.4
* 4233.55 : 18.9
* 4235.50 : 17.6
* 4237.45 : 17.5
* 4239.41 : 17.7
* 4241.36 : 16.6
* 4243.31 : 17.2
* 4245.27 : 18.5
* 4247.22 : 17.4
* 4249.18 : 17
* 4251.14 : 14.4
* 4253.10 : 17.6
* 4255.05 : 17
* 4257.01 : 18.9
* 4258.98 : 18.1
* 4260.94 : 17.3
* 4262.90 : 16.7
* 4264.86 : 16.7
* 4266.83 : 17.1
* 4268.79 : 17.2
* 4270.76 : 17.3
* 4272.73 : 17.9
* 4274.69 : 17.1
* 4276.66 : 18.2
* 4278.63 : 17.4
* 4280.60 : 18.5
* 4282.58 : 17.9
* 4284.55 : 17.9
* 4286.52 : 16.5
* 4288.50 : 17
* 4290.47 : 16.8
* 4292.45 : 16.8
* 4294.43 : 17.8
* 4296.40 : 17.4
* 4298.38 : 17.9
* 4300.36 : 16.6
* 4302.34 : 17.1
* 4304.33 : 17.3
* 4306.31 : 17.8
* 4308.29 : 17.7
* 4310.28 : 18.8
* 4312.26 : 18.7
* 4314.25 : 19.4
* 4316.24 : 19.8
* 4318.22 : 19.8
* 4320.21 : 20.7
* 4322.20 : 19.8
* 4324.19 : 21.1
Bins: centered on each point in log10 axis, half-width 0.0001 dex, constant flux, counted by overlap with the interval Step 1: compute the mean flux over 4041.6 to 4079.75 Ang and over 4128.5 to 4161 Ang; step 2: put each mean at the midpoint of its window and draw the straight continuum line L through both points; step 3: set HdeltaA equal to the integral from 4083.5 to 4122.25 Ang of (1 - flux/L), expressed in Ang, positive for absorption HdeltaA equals -3.2 Ang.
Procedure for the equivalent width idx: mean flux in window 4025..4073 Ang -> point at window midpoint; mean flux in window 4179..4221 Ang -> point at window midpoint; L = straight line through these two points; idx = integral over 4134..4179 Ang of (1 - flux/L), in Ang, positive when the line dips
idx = -1.79 Ang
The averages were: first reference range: 19.5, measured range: 19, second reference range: 17.8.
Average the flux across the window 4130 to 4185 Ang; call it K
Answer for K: 19.1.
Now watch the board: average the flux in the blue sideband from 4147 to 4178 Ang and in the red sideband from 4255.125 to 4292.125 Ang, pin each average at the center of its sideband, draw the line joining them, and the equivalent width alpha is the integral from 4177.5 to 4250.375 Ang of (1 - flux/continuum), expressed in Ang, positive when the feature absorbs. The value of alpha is 1.88 Ang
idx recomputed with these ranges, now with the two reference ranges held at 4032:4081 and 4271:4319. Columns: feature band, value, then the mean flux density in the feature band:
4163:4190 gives 0.38 Ang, 18.4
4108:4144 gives -3.16 Ang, 20.7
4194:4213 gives 0.77 Ang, 17.7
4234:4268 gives 1.61 Ang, 17.3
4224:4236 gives 0.34 Ang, 17.8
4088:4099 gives -1.07 Ang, 21.1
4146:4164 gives -0.14 Ang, 19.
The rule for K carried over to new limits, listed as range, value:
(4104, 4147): 20.7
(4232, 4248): 17.7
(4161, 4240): 17.9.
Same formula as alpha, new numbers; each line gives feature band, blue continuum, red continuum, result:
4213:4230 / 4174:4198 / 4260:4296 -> 0.5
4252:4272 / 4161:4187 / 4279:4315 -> 0.5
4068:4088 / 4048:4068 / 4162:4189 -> -0.8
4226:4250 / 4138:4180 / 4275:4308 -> 0.5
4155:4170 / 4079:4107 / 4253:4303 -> 0.7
